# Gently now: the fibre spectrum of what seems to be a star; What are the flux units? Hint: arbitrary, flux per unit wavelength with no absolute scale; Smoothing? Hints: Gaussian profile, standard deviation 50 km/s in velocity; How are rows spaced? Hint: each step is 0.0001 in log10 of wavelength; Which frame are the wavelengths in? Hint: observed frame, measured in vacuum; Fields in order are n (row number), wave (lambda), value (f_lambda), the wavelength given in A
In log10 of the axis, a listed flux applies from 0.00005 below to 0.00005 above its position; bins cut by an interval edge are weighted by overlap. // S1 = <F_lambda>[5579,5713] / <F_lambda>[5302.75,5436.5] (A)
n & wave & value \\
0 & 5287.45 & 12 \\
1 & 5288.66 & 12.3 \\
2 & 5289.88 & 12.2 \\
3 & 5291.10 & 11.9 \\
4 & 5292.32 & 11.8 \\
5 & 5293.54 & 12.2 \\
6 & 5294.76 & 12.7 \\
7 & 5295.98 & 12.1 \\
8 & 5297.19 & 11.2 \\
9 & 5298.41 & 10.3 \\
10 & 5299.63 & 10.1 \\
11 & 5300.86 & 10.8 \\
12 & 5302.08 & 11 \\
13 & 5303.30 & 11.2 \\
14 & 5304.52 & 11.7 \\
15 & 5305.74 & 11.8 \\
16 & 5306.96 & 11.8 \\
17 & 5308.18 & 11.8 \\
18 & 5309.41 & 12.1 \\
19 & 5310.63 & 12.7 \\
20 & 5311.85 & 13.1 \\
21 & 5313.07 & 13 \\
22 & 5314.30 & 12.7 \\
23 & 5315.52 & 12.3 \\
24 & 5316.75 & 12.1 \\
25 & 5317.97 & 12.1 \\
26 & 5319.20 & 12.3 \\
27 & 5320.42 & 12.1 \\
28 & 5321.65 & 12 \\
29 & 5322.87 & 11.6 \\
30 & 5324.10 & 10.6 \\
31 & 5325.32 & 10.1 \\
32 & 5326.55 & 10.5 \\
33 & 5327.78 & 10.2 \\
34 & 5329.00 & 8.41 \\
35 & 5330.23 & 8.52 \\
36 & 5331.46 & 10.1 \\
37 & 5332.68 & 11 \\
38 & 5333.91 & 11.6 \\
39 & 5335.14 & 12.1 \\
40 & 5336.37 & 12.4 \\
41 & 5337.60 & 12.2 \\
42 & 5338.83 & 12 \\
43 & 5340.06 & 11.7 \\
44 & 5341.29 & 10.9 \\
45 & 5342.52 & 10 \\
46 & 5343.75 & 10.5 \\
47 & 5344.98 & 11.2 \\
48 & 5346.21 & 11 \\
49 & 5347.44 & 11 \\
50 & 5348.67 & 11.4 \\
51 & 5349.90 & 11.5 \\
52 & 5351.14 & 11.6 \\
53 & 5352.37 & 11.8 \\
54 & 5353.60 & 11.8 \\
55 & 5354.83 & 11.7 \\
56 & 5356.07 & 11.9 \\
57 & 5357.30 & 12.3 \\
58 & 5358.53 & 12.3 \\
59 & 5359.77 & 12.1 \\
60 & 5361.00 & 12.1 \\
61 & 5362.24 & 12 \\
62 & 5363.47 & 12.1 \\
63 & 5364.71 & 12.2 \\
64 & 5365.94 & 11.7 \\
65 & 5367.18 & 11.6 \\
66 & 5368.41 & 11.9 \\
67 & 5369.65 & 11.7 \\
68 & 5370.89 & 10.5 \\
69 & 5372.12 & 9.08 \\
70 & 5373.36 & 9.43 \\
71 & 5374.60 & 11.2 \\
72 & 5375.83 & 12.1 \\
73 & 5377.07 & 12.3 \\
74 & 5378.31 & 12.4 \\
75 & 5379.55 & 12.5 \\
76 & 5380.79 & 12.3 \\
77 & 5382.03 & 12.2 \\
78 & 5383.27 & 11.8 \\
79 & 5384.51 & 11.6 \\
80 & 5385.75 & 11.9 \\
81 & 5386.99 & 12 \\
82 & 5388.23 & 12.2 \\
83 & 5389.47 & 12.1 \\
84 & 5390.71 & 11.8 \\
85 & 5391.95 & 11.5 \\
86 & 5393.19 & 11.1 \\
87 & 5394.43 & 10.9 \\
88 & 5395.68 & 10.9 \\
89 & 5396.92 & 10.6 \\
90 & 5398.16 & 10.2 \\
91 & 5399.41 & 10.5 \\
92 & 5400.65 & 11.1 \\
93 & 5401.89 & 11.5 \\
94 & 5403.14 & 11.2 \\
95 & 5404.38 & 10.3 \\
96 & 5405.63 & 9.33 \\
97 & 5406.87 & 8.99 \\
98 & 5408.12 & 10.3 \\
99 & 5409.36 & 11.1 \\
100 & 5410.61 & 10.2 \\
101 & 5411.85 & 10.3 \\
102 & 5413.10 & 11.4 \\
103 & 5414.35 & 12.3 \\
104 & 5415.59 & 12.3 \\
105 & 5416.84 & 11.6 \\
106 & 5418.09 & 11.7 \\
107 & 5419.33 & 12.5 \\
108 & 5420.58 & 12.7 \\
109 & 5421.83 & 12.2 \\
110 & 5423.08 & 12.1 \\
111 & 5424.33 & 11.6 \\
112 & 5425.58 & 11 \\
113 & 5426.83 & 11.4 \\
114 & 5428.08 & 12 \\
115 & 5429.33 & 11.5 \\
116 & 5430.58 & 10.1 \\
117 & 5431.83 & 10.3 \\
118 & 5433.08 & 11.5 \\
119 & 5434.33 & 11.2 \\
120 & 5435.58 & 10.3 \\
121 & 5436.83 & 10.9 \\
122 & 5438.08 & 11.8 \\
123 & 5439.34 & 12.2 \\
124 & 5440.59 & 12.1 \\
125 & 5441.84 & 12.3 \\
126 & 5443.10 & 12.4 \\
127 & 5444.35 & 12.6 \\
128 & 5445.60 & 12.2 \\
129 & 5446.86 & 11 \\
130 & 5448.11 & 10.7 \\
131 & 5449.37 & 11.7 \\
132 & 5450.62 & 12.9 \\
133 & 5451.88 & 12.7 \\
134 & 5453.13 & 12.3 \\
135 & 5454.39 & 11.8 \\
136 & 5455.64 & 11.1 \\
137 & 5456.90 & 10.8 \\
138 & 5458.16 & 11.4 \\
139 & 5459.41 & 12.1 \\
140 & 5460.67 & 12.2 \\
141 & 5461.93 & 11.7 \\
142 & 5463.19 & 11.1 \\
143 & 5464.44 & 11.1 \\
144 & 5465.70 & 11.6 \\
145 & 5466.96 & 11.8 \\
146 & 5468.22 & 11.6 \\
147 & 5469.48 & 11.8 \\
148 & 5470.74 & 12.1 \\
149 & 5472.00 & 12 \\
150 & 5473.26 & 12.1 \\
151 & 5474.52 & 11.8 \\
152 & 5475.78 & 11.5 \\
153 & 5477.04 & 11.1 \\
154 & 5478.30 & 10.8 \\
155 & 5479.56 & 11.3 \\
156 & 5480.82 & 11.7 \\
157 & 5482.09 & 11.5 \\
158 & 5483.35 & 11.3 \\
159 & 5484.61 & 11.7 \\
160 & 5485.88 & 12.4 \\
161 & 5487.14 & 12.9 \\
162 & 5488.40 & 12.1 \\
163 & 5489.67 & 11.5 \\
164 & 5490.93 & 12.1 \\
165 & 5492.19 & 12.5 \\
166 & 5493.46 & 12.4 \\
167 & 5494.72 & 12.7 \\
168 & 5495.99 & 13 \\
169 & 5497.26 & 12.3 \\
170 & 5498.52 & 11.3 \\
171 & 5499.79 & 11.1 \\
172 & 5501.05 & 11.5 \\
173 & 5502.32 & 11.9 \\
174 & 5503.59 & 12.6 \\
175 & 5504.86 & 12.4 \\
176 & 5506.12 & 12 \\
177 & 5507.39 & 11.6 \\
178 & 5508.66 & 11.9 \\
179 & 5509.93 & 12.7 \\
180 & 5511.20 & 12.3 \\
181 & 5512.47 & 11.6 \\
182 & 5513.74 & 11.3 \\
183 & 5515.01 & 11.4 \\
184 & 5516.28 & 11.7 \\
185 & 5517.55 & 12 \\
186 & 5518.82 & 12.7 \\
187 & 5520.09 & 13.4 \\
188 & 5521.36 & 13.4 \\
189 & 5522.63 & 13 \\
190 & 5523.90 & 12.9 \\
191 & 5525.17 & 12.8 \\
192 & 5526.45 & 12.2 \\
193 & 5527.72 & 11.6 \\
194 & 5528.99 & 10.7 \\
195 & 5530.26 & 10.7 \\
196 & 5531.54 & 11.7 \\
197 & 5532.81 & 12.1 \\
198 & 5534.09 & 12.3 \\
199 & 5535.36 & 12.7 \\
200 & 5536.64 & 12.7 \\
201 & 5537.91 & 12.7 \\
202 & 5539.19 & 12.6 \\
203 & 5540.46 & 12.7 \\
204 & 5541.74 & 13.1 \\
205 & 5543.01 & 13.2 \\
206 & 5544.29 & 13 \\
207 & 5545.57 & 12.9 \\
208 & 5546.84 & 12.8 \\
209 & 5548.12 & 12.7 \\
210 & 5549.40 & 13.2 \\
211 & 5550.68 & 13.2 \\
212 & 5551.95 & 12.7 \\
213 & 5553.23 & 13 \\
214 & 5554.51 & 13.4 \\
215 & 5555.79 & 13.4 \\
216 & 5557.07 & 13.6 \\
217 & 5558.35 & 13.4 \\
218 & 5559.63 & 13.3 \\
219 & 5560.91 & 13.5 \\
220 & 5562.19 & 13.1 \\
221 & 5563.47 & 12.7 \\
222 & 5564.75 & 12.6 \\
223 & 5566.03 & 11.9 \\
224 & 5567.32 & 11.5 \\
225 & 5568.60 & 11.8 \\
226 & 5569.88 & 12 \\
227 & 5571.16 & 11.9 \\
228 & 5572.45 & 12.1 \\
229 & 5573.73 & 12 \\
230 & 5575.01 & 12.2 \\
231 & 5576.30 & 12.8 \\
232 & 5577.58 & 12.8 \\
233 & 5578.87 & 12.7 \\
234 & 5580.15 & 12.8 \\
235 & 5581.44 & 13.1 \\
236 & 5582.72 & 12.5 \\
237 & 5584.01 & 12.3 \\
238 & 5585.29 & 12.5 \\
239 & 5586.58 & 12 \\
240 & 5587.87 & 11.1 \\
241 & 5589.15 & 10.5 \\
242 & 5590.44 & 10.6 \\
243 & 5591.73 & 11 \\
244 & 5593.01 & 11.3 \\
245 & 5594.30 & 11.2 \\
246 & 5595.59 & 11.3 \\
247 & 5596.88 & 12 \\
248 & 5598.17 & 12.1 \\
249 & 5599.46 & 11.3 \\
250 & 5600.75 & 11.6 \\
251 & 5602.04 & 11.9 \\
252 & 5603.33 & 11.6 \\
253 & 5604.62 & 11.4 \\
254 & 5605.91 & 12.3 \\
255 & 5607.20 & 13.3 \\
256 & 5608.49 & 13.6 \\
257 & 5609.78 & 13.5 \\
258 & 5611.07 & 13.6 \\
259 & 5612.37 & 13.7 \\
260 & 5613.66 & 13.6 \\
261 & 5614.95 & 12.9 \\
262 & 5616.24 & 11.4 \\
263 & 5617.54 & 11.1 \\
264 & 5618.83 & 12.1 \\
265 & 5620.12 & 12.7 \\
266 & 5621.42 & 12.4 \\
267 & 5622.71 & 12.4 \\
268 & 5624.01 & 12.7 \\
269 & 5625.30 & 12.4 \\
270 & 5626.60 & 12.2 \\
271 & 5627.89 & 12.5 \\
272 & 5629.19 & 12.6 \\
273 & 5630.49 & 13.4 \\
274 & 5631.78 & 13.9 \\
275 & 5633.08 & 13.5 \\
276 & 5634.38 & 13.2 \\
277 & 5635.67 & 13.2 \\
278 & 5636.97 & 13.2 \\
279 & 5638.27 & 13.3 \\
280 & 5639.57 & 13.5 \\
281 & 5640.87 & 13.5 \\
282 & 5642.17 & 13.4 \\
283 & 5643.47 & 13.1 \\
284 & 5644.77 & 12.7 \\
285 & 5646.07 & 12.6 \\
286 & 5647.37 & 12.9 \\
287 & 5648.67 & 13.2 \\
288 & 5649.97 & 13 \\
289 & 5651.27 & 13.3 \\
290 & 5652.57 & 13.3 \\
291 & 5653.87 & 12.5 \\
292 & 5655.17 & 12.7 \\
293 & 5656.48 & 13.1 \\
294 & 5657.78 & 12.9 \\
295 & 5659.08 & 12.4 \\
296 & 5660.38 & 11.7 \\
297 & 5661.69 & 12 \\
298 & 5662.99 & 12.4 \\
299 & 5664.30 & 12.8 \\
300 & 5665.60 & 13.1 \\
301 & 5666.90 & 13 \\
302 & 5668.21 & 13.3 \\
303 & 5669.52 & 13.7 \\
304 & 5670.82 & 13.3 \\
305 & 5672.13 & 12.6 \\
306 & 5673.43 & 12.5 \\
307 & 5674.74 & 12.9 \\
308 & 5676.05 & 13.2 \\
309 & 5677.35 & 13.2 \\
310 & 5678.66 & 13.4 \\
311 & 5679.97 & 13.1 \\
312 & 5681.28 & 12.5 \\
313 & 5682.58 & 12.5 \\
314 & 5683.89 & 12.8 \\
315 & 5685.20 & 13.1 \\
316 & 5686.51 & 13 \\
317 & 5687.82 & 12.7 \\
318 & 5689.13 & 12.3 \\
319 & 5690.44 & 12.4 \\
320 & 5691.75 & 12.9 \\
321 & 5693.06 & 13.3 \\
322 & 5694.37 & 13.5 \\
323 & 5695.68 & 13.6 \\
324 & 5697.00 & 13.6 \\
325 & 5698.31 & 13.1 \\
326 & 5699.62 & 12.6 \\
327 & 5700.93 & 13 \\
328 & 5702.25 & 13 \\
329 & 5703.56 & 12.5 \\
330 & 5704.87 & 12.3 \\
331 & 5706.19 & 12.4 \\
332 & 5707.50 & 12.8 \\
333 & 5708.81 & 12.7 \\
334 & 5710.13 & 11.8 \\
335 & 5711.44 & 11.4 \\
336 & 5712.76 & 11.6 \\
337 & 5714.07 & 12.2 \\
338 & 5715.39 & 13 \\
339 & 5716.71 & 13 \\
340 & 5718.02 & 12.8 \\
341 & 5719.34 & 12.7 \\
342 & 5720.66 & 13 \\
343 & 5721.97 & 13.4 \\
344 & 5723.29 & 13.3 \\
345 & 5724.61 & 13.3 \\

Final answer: 1.1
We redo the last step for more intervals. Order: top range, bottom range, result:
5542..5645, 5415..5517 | 1.07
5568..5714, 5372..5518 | 1.09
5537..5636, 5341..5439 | 1.10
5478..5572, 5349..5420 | 1.08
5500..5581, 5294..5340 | 1.09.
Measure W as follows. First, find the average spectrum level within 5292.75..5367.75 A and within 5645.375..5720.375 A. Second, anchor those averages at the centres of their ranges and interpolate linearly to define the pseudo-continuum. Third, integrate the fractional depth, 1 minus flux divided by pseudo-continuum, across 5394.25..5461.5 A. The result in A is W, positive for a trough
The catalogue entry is 2.8 A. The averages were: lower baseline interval 11.5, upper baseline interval 12.8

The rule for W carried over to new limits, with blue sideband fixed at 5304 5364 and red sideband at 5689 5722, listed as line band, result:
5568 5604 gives 1.3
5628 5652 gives -1.3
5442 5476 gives 0.4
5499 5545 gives -0.3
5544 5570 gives -1.3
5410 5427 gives 0.2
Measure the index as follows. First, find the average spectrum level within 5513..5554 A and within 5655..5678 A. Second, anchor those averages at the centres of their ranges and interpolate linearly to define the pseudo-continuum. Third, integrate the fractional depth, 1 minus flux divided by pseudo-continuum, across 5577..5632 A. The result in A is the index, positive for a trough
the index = 1.7 A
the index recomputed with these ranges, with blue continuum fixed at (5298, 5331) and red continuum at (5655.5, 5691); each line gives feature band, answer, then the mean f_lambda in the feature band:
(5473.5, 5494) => 0.44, 11.8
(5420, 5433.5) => 0.38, 11.5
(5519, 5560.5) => -1.53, 12.7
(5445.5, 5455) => 0.01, 11.9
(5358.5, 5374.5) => 0.24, 11.4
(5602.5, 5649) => -0.83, 12.8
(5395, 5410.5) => 1.62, 10.5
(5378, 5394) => -0.38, 11.9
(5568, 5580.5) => 0.11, 12.3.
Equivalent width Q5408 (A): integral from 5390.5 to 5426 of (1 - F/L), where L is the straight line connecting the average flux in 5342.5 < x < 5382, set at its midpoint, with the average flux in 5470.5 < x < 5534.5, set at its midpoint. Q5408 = 1.7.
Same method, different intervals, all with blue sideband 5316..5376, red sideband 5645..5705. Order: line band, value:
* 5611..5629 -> 0.2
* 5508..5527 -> -0.3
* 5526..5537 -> 0.3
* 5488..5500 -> -0.1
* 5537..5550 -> -0.7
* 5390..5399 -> 0.4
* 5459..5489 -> 0.5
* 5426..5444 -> 0.5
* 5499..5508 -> 0.2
